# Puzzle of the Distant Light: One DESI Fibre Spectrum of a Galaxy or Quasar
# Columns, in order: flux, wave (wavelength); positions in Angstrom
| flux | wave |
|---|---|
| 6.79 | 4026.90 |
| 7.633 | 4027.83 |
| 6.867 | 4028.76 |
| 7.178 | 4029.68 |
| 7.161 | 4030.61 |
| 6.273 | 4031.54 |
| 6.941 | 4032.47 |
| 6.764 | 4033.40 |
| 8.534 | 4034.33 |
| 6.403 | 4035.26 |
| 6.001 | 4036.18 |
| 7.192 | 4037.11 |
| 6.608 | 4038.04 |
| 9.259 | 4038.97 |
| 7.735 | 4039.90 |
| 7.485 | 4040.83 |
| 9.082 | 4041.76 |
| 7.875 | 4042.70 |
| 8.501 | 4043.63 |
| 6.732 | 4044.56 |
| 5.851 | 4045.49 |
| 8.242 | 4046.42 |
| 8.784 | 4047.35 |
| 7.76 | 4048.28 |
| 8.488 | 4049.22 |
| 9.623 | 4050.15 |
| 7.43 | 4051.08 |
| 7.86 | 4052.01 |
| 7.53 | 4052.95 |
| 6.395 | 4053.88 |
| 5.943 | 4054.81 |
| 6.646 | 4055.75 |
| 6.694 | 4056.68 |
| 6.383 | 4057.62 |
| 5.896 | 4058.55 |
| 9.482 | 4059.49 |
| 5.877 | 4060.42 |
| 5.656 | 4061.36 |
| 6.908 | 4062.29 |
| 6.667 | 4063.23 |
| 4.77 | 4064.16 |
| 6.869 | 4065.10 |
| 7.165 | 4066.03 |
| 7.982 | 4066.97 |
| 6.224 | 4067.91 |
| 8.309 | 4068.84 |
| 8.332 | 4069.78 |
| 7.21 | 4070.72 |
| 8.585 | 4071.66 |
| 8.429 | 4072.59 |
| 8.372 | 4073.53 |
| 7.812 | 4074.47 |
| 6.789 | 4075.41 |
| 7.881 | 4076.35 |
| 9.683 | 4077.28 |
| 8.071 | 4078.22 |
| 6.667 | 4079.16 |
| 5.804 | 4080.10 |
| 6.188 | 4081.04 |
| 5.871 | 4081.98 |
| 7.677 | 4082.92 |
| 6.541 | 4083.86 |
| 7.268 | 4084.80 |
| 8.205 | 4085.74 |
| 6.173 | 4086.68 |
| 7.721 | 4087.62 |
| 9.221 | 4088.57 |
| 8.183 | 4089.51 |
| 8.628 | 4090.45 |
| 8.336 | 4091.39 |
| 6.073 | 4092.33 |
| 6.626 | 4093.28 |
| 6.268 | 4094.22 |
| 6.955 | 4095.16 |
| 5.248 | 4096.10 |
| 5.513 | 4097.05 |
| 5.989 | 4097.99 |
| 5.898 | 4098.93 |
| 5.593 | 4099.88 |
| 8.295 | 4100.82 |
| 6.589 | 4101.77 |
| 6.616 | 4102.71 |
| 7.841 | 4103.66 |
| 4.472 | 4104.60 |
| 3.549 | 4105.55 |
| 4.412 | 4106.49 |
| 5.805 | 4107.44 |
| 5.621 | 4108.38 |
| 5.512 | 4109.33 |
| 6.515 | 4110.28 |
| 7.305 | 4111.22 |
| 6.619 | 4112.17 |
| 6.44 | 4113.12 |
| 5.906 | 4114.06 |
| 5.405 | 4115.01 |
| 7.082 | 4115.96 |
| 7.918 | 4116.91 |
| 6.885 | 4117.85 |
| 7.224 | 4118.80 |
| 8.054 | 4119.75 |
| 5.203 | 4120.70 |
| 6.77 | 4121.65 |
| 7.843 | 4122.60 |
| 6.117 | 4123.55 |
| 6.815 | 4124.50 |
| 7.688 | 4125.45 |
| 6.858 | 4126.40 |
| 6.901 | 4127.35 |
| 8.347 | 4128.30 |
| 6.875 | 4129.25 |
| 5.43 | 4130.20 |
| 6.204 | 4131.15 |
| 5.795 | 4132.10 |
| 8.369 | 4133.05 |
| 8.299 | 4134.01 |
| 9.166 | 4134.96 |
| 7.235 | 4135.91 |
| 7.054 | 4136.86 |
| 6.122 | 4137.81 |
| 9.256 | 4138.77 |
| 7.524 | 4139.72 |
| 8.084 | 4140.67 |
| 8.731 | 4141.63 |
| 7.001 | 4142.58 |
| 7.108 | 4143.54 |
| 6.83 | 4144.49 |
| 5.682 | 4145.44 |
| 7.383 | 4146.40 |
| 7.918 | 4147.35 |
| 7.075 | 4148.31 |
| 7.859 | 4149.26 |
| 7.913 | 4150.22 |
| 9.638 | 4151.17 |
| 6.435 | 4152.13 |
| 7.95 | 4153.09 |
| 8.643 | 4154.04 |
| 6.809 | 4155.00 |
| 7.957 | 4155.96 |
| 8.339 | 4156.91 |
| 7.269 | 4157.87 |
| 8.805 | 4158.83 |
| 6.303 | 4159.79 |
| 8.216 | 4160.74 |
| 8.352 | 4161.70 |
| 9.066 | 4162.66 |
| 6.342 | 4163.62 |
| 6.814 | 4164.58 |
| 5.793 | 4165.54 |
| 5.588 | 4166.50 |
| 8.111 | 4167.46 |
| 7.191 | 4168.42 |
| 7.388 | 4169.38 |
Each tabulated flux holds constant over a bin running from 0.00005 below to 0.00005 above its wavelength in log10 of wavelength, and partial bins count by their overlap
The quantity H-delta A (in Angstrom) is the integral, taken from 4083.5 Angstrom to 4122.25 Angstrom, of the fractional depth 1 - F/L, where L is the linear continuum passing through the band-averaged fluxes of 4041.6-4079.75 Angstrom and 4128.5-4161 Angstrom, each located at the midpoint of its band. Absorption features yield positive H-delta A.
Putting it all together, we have 4.5 Angstrom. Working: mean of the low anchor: 7.43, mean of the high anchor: 7.51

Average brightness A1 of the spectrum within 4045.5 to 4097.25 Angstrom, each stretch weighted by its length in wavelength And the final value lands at 7.27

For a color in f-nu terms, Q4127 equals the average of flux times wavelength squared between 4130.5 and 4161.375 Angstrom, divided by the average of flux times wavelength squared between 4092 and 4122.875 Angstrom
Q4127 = 1.2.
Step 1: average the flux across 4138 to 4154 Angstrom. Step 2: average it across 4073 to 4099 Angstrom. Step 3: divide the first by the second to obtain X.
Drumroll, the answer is 1.1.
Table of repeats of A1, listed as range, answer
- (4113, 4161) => 7.31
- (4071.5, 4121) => 6.81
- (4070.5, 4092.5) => 7.58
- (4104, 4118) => 5.96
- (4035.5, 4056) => 7.59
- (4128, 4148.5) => 7.34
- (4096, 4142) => 6.72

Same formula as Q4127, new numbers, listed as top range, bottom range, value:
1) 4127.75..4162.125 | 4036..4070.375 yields 1.08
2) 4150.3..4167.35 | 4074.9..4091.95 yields 1.05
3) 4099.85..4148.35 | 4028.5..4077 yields 0.96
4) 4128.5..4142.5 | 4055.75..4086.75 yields 1.07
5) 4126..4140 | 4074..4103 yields 1.06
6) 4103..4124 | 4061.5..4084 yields 0.88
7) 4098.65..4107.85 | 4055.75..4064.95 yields 0.93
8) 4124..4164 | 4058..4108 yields 1.12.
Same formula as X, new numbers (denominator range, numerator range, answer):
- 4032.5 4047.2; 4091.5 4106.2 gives 0.82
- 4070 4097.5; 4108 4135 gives 0.93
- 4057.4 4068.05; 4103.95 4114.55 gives 0.85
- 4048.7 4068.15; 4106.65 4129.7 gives 0.96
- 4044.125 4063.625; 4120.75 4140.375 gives 1.00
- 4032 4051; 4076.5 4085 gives 0.93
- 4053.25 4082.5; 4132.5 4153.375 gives 1.08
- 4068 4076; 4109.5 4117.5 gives 0.84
